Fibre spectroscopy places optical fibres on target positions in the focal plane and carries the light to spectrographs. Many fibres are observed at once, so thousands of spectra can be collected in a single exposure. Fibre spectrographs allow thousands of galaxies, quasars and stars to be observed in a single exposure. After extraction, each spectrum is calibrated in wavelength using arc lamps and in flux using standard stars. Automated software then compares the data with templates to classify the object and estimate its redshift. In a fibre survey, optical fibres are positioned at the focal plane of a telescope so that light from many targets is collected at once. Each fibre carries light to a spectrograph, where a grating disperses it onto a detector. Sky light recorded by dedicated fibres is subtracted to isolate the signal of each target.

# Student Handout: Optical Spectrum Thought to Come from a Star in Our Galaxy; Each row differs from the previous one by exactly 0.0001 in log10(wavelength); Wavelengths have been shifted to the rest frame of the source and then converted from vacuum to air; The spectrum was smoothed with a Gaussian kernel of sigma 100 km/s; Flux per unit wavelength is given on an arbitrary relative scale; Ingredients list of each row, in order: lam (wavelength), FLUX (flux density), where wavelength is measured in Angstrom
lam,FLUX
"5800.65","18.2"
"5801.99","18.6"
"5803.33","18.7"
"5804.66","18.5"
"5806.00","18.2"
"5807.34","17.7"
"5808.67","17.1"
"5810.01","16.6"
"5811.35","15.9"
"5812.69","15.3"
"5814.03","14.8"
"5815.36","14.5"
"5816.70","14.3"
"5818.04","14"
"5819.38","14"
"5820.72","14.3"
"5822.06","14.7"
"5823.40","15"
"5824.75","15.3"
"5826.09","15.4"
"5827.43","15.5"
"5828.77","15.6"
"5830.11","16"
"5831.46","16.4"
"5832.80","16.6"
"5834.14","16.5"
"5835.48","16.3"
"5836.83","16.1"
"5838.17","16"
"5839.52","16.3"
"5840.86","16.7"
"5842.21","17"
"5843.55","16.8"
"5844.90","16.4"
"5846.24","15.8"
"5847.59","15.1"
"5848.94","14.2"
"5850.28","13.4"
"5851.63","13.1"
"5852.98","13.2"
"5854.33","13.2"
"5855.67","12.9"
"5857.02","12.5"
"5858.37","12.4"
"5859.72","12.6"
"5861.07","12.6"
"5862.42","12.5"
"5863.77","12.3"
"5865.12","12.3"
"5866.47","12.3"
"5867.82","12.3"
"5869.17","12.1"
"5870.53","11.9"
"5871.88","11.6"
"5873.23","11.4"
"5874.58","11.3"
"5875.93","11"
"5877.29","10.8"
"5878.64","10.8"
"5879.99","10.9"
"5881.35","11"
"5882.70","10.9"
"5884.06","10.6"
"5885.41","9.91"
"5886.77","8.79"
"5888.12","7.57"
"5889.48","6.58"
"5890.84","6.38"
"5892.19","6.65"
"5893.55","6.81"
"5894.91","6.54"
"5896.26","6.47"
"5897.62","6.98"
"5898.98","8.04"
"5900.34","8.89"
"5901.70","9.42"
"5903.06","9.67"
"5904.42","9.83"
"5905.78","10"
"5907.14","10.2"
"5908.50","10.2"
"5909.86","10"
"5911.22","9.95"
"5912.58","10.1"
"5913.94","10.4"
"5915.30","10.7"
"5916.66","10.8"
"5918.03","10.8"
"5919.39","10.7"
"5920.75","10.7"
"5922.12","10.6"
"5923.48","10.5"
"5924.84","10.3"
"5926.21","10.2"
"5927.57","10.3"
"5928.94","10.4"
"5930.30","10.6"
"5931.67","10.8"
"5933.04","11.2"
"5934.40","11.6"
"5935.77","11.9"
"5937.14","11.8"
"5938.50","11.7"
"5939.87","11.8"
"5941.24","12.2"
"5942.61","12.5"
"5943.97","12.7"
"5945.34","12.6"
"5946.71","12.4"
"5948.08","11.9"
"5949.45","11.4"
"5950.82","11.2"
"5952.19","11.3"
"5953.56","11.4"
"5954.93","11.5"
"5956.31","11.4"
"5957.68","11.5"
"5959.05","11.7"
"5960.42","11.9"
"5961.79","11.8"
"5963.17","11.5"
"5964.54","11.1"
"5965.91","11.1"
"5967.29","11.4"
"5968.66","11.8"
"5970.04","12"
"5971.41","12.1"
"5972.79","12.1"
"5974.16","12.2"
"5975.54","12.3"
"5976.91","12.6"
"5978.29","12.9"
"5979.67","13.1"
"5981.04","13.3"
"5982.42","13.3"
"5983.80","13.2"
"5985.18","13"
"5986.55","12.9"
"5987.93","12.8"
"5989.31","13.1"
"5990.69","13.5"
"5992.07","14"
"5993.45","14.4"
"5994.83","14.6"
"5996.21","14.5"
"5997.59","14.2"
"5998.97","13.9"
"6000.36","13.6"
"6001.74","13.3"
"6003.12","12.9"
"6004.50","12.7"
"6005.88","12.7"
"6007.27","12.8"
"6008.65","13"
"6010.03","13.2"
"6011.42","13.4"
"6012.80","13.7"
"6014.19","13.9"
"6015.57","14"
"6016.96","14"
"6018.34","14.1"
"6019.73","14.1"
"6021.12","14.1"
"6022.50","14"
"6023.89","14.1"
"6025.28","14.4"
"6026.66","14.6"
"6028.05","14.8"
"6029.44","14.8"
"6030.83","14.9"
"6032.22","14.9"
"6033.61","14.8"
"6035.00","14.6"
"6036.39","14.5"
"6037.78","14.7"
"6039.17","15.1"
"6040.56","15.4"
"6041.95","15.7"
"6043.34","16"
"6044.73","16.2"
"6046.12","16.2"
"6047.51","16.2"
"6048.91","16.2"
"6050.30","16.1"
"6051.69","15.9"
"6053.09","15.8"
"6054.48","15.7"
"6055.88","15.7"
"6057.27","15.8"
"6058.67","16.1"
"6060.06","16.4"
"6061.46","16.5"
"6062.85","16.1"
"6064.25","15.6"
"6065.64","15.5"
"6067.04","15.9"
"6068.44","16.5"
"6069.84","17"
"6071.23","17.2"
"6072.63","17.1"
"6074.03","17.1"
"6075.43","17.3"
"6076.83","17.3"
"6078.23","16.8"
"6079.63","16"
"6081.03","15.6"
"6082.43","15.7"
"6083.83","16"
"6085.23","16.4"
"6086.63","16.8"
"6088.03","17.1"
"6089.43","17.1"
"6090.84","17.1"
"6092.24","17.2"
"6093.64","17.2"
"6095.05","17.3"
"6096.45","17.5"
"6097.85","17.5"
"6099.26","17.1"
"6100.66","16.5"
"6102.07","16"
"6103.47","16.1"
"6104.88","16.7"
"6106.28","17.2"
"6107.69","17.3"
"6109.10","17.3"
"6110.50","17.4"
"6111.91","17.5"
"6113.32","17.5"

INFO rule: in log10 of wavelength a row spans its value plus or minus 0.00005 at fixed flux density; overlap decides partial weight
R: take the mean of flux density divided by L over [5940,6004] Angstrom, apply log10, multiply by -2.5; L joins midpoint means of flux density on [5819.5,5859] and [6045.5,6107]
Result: 0.26 mag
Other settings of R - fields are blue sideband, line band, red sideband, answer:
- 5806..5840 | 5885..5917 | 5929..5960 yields 0.43 mag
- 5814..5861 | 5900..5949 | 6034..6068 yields 0.37 mag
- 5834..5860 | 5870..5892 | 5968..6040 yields 0.41 mag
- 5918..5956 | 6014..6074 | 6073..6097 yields -0.01 mag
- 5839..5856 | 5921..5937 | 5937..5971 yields 0.16 mag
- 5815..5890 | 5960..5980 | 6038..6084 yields 0.24 mag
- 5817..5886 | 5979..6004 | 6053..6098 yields 0.15 mag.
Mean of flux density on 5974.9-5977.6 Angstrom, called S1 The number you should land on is 12.5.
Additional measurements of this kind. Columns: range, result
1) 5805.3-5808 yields 17.9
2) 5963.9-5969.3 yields 11.4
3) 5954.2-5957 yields 11.4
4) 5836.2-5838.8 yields 16.1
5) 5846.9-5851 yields 14.2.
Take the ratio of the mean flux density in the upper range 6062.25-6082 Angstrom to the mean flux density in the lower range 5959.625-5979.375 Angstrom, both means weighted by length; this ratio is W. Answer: 1.38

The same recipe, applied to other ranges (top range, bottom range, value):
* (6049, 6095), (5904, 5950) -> 1.49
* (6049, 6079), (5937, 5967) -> 1.39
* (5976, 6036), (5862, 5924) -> 1.37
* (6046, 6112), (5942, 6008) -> 1.32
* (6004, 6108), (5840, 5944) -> 1.40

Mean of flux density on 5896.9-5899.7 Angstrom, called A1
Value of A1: 7.5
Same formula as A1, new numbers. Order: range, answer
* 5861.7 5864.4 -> 12.4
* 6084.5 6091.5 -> 16.9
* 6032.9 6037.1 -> 14.6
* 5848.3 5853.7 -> 13.5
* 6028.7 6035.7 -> 14.8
